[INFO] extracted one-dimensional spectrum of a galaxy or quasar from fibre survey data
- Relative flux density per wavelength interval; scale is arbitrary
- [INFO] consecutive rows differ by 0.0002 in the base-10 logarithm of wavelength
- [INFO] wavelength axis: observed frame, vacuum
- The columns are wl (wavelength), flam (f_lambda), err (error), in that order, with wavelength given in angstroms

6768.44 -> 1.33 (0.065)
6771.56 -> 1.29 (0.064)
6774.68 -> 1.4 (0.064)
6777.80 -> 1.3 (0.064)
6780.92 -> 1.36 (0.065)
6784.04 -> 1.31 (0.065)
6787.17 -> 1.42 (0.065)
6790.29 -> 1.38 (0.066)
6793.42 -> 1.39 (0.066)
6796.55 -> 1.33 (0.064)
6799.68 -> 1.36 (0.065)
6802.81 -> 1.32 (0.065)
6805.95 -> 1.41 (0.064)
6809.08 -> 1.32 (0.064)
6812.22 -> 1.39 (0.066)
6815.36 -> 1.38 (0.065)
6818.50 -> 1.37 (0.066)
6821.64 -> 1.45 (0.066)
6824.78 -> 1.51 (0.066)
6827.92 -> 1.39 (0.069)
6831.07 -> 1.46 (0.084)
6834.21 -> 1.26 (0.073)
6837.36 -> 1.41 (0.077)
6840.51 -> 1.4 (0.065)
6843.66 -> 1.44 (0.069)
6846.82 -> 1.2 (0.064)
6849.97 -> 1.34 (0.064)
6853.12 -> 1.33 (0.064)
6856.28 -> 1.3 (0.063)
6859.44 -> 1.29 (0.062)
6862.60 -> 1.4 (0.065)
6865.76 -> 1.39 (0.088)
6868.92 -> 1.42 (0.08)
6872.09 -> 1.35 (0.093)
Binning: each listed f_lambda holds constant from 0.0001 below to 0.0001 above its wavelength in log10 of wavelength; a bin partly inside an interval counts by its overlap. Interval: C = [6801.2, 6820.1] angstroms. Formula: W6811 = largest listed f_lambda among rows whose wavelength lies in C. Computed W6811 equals 1.41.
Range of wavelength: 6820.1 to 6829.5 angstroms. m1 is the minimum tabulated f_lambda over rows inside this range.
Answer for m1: 1.39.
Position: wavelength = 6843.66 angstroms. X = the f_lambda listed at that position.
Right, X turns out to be 1.44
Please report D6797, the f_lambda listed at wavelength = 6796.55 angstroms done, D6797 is 1.33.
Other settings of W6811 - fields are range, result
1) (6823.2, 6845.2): 1.51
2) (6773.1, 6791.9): 1.42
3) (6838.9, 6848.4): 1.44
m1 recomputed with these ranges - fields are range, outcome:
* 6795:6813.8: 1.32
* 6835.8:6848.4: 1.2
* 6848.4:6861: 1.29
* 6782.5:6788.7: 1.31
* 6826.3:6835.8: 1.26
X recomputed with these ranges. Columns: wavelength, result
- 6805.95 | 1.41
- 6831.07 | 1.46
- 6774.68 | 1.4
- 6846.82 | 1.2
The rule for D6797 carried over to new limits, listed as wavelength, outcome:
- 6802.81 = 1.32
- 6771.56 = 1.29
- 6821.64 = 1.45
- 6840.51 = 1.4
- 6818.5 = 1.37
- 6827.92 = 1.39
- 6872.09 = 1.35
